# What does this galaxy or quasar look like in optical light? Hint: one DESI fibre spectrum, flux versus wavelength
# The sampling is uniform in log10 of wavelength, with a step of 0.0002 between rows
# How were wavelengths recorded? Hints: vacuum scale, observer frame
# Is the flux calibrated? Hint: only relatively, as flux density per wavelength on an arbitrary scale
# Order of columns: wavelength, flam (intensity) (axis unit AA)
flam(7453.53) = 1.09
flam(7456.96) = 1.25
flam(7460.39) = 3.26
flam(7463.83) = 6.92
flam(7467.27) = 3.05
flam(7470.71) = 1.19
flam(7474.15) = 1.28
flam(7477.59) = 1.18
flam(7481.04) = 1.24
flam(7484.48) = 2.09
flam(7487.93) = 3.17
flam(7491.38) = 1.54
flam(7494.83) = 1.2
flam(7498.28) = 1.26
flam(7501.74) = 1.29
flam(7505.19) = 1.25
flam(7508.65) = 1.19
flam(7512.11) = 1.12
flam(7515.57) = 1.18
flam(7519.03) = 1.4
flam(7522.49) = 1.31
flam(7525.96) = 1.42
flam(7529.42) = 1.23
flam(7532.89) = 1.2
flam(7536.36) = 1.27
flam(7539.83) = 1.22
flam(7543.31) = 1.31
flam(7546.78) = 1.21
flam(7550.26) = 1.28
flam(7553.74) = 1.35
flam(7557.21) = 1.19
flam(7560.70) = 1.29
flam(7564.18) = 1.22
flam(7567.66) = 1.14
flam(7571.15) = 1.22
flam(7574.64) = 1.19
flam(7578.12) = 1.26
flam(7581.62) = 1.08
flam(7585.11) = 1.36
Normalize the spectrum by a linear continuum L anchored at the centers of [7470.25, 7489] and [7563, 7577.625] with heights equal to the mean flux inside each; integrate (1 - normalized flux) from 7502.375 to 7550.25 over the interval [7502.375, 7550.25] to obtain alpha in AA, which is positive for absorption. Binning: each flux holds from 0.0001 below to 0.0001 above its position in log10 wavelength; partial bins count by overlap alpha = 5.7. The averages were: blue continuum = 1.67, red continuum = 1.2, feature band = 1.26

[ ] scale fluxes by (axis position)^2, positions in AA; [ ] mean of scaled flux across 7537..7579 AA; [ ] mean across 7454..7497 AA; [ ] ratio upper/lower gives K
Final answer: 0.57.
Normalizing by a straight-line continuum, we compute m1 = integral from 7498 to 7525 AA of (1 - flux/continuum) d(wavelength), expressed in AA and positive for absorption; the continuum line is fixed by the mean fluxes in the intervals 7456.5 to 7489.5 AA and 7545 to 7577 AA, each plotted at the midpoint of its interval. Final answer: 9.54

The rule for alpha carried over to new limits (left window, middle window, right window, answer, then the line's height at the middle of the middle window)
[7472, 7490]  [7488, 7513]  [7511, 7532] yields 2.47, 1.54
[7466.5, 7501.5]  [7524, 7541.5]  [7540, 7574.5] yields 1.46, 1.38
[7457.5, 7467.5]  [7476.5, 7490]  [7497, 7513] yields 3.57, 2.77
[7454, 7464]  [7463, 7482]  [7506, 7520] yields 2.40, 2.55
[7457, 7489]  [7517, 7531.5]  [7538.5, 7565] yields 3.11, 1.7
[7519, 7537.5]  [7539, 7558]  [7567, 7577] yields -0.25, 1.25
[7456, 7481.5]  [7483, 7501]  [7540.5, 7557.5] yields 2.94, 2.15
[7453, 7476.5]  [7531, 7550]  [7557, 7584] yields 4.20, 1.6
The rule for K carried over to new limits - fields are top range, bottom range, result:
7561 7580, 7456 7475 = 0.42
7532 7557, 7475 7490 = 0.68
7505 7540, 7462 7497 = 0.56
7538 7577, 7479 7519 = 0.84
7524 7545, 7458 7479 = 0.47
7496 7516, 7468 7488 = 0.75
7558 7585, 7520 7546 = 0.95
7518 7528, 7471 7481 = 1.13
